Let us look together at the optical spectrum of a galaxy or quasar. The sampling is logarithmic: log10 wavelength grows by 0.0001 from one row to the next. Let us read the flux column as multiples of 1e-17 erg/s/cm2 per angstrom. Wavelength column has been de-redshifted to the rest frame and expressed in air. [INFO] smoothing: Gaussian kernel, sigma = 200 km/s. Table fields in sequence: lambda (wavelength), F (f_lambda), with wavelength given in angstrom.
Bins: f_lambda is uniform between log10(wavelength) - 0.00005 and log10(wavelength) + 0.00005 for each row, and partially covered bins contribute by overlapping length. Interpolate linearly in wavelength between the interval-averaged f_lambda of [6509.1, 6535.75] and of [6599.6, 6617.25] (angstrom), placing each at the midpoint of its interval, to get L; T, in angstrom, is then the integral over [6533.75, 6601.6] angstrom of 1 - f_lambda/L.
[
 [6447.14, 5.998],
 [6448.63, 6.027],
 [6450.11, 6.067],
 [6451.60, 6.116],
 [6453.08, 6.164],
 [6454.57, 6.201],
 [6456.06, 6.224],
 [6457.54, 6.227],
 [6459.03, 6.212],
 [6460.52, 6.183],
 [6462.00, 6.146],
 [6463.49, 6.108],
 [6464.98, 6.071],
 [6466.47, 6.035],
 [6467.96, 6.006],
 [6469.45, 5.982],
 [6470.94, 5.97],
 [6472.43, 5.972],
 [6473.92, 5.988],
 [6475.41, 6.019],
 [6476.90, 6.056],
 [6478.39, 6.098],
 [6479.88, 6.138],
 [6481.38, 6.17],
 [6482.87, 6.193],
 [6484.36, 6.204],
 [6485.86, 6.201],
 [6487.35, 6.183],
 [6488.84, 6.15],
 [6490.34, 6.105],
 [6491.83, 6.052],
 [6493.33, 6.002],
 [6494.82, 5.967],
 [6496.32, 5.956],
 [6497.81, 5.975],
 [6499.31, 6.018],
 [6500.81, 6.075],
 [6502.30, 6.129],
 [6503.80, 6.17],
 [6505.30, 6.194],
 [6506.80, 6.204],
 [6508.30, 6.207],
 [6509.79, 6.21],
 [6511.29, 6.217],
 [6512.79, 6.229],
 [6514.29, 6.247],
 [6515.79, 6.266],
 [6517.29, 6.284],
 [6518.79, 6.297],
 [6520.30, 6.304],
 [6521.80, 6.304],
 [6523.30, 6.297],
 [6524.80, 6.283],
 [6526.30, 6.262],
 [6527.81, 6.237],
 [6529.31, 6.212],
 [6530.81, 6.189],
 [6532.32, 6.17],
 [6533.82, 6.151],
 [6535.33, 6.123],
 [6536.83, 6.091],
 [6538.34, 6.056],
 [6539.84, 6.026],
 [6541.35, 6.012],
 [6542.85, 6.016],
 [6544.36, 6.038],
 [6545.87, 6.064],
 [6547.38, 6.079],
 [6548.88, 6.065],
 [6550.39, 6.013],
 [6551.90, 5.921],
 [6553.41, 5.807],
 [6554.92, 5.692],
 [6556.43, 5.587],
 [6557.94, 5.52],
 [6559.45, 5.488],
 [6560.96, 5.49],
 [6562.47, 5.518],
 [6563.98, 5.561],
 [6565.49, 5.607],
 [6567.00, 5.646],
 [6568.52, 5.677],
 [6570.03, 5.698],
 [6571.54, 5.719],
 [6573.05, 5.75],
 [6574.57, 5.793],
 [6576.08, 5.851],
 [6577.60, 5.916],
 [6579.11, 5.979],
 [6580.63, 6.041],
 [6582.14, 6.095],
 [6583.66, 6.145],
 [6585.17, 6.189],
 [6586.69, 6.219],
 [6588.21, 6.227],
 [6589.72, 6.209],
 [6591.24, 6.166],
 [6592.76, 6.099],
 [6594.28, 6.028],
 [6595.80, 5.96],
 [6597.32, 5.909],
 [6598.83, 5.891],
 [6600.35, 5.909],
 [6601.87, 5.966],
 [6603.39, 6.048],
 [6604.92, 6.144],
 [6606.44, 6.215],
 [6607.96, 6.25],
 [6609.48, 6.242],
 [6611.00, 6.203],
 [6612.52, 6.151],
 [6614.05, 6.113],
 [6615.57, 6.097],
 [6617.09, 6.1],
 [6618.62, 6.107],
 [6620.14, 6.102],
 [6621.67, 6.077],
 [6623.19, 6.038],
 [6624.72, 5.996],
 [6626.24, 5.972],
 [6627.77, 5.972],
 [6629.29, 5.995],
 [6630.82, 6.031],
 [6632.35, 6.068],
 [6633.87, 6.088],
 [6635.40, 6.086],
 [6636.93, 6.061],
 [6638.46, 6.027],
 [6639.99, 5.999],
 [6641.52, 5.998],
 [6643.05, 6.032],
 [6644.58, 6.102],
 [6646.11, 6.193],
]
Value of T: 2.9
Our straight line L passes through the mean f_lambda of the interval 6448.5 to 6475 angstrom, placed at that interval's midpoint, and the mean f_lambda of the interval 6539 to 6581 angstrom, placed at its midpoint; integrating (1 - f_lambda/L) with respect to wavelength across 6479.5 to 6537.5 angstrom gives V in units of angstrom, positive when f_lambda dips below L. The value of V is -2.1 angstrom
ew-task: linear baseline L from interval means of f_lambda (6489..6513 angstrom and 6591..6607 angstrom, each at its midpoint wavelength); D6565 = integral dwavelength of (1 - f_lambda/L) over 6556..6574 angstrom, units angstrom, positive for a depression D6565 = 1.3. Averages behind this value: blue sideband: 6.11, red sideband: 6.02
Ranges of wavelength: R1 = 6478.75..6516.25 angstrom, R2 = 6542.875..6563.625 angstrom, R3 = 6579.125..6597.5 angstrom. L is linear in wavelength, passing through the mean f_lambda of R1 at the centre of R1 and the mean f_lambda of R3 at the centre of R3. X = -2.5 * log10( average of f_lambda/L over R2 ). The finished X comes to 0.059 mag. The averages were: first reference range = 6.14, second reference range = 6.11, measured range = 5.79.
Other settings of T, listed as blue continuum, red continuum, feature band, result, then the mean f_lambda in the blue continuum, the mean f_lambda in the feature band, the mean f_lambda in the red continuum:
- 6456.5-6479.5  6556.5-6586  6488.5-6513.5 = -0.54 angstrom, 6.08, 6.11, 5.77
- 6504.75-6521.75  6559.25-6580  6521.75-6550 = -0.51 angstrom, 6.24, 6.14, 5.7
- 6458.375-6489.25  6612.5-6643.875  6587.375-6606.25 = 0.02 angstrom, 6.1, 6.05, 6.05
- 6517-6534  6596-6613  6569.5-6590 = 0.50 angstrom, 6.25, 5.99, 6.08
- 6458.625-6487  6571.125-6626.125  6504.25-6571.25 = 0.69 angstrom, 6.09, 6.01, 6.06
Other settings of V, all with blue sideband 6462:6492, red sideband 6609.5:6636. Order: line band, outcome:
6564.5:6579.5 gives 0.80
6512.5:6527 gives -0.47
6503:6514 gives -0.22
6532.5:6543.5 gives 0.02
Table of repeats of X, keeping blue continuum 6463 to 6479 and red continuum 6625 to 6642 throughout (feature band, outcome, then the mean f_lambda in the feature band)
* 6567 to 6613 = 0.00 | 6.02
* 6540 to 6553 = 0.00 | 6.02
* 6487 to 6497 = -0.01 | 6.05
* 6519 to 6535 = -0.04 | 6.24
